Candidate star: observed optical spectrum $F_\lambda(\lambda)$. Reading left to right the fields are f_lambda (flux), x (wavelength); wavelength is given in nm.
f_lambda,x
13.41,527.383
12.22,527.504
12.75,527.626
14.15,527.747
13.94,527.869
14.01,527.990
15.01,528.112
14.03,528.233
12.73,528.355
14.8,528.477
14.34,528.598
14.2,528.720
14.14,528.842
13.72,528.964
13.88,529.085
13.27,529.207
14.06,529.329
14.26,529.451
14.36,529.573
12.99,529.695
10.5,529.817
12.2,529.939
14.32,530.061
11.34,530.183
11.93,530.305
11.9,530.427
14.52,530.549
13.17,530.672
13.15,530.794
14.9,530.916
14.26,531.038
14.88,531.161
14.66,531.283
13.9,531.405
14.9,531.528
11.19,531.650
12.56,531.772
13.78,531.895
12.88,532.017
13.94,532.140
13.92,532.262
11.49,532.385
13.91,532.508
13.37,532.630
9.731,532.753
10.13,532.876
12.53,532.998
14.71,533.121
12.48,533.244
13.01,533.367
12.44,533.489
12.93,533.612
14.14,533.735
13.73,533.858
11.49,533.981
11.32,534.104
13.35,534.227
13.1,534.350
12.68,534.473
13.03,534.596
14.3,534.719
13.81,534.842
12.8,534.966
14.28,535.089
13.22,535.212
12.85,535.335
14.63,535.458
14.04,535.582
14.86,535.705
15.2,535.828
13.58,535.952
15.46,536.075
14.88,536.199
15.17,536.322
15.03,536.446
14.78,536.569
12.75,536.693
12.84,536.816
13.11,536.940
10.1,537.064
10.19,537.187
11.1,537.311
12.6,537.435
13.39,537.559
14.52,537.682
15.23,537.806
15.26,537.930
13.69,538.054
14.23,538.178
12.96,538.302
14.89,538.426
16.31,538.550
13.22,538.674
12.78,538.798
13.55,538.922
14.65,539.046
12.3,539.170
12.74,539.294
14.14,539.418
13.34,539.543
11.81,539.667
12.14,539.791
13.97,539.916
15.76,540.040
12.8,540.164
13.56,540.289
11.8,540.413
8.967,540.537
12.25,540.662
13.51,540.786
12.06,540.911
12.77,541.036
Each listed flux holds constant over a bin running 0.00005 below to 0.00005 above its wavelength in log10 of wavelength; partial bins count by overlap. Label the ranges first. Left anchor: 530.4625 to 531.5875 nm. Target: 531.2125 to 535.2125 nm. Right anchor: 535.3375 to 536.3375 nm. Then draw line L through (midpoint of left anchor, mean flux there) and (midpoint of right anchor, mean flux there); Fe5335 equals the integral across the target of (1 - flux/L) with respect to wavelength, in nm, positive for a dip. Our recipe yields 0.38 nm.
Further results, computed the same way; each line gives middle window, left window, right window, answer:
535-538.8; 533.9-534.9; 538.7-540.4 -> -0.20 nm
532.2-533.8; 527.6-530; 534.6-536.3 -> 0.15 nm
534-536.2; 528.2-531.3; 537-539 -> -0.04 nm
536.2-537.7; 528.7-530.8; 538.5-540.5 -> 0.04 nm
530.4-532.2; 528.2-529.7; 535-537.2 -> 0.03 nm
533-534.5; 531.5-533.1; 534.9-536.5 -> 0.05 nm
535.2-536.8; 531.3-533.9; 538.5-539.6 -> -0.12 nm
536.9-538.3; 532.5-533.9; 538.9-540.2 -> 0.02 nm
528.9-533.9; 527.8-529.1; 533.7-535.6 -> 0.19 nm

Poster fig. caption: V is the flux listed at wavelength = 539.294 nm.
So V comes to 12.74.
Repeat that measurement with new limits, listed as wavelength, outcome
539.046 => 14.65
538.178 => 14.23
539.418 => 14.14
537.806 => 15.23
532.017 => 12.88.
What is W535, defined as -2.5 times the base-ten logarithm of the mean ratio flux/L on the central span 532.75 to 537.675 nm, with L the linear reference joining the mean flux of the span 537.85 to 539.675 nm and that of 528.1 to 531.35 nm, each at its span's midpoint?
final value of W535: 0.04 mag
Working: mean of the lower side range 13.6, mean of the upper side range 13.8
